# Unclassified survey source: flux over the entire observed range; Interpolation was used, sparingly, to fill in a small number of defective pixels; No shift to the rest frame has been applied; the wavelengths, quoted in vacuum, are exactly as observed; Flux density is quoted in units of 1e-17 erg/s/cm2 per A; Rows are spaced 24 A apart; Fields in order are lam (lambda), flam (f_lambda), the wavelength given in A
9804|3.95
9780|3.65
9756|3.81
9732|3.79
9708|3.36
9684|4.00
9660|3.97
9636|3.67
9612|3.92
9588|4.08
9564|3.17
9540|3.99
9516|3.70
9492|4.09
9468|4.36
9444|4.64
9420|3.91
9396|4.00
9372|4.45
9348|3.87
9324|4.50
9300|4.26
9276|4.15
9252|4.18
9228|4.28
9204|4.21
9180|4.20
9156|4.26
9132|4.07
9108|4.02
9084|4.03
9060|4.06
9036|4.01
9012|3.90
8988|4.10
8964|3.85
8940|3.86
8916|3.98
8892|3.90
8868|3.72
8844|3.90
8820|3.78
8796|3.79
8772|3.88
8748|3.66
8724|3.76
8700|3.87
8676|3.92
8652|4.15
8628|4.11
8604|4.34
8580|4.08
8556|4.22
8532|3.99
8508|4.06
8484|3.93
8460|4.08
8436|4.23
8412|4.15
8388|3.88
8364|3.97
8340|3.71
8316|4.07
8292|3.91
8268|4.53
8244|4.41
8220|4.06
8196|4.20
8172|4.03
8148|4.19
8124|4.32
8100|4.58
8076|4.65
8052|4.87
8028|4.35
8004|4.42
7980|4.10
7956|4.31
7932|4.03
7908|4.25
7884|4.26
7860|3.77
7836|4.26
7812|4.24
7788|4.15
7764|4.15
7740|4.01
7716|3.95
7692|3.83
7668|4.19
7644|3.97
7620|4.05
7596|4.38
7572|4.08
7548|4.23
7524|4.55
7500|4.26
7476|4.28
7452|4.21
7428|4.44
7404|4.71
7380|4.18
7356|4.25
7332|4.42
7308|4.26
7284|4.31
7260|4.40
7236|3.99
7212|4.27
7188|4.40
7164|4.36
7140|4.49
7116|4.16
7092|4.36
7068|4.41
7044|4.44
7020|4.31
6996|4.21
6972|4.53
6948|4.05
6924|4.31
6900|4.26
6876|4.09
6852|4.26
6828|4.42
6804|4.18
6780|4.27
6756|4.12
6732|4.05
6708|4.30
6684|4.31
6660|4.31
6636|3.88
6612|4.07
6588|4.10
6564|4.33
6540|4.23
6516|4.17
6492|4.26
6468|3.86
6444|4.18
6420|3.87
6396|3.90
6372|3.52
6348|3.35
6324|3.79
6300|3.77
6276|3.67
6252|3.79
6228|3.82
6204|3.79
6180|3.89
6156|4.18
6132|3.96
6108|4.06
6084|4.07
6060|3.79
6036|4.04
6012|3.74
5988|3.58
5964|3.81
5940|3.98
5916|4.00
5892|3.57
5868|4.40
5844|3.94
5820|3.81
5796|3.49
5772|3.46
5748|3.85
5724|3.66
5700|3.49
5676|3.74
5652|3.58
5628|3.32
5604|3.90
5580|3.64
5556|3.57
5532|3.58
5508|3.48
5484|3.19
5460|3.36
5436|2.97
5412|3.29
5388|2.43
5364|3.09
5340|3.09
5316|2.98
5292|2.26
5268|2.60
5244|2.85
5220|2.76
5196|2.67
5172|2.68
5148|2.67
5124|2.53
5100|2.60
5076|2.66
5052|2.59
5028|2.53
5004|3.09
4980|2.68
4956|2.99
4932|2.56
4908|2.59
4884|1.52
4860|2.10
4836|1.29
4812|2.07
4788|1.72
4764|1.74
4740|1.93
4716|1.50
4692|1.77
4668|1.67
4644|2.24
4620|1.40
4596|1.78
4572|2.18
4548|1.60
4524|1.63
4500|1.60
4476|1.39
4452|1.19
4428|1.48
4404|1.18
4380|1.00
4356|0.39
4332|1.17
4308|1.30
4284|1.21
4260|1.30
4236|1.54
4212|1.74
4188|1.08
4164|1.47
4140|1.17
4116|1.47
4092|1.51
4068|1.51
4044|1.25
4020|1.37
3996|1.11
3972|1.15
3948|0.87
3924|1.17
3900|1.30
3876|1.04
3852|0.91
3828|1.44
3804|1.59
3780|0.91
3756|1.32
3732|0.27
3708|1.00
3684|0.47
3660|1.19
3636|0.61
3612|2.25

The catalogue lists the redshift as 0.23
